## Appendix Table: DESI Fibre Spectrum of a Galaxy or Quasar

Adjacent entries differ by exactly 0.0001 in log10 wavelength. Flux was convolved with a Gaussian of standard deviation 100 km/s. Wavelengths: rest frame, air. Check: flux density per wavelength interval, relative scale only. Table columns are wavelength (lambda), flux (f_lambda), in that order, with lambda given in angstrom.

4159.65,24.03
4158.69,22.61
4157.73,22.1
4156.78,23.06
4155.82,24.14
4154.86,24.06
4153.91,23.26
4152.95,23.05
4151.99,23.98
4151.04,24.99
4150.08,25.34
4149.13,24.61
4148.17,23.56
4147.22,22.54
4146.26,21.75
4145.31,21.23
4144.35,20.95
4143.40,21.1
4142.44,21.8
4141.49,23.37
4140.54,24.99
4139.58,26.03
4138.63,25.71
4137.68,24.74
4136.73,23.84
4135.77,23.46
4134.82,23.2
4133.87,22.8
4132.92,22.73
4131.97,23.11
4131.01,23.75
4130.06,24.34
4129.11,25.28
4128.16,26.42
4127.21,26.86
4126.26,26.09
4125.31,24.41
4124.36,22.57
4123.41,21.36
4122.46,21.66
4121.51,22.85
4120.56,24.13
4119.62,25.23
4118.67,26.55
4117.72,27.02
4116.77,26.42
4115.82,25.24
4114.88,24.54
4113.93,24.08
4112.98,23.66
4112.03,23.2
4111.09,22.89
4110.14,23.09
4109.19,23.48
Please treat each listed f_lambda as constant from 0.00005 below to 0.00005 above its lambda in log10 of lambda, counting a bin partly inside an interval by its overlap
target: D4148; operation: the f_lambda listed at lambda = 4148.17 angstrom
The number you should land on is 23.56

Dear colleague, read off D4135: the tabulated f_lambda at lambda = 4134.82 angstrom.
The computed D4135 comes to 23.2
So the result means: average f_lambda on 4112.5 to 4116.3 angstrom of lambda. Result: 24.4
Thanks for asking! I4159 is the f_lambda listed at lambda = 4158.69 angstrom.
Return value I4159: 22.61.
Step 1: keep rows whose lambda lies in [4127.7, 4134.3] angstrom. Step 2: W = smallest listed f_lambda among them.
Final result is 22.73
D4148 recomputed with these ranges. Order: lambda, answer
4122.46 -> 21.66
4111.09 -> 22.89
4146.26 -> 21.75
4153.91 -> 23.26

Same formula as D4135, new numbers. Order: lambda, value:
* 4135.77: 23.46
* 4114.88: 24.54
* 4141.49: 23.37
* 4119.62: 25.23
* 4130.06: 24.34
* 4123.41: 21.36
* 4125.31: 24.41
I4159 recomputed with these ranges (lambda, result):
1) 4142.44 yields 21.8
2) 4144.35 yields 20.95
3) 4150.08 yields 25.34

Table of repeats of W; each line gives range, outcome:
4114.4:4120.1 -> 24.54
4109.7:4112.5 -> 22.89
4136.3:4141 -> 23.84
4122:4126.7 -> 21.36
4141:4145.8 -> 20.95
